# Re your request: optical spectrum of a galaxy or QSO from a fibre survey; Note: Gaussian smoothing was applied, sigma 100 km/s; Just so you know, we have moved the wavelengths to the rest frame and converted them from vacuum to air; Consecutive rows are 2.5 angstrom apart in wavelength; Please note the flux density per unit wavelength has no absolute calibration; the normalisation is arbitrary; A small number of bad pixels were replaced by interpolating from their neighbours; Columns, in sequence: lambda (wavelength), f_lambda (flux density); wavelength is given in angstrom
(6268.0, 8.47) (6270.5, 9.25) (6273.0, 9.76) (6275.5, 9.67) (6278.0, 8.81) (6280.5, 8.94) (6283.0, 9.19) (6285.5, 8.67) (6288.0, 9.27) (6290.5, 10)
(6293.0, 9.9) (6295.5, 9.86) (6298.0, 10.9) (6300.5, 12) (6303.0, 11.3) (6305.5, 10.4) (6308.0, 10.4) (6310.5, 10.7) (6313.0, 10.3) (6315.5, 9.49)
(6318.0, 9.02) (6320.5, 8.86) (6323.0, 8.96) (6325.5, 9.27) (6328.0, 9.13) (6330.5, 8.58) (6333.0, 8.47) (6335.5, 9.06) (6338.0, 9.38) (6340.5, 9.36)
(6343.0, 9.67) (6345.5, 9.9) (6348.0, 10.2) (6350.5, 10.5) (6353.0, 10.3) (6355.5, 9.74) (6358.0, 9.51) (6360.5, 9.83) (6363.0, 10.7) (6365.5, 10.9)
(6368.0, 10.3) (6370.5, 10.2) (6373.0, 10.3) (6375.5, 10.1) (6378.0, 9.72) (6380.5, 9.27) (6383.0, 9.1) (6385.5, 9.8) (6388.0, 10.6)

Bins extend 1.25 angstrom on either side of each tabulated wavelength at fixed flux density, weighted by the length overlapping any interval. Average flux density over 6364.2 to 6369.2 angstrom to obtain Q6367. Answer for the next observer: 10.6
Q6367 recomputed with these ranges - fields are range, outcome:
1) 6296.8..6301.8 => 11.5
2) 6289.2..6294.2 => 9.94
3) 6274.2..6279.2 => 9.25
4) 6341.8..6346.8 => 9.79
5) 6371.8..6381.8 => 9.84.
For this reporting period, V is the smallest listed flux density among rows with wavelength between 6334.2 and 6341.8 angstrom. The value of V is 9.06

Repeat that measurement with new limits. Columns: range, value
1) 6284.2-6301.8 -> 8.67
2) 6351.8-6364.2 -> 9.51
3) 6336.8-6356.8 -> 9.36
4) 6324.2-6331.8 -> 8.58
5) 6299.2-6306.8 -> 10.4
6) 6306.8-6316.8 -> 9.49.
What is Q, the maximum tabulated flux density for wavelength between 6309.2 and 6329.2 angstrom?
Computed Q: 10.7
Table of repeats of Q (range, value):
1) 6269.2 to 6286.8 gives 9.76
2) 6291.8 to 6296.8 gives 9.9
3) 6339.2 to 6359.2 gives 10.5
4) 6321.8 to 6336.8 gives 9.27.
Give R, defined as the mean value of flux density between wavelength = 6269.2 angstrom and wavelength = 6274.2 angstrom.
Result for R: 9.49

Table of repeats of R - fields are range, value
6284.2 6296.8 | 9.54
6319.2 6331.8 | 8.96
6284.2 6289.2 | 8.97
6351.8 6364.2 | 10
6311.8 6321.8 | 9.41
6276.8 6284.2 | 8.98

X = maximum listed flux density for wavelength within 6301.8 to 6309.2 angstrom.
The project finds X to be 11.3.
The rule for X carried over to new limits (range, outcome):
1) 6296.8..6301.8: 12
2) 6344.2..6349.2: 10.2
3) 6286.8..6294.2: 10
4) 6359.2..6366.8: 10.9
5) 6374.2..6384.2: 10.1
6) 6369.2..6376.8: 10.3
